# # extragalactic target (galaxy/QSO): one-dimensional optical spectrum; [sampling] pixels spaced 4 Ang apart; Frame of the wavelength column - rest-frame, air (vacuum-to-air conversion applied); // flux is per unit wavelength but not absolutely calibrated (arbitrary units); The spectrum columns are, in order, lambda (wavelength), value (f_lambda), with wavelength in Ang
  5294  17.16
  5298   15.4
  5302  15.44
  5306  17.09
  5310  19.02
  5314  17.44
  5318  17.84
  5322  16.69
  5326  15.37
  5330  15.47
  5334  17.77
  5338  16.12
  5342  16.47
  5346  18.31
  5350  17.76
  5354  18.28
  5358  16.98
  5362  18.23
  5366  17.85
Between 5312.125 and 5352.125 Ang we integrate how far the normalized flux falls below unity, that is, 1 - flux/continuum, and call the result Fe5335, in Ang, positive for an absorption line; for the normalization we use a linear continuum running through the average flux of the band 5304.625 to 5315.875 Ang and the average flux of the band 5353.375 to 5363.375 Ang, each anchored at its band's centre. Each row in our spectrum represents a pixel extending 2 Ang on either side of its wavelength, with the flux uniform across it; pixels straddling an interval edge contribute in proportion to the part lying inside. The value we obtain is 2.0 Ang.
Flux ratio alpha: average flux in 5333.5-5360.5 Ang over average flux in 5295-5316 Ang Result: 1.0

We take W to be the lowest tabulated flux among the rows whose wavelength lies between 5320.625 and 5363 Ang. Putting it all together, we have 15.37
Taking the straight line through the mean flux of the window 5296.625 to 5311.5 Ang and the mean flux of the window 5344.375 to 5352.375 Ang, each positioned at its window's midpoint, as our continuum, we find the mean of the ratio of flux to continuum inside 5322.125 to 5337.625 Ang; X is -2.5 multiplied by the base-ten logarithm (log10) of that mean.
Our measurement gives 0.08 mag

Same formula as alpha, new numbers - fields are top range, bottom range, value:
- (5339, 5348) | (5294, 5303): 1.09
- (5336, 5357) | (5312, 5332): 1.05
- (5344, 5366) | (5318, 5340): 1.09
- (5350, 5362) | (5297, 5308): 1.11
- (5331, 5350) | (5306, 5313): 0.94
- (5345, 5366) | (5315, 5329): 1.08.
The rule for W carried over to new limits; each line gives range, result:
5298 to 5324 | 15.4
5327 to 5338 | 15.47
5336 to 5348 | 16.12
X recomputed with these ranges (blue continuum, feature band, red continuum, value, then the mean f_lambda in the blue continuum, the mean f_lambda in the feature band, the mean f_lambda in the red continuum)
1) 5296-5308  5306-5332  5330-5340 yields -0.04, 16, 17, 16.6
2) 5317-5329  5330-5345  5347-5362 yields 0.02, 16.4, 16.7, 17.8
